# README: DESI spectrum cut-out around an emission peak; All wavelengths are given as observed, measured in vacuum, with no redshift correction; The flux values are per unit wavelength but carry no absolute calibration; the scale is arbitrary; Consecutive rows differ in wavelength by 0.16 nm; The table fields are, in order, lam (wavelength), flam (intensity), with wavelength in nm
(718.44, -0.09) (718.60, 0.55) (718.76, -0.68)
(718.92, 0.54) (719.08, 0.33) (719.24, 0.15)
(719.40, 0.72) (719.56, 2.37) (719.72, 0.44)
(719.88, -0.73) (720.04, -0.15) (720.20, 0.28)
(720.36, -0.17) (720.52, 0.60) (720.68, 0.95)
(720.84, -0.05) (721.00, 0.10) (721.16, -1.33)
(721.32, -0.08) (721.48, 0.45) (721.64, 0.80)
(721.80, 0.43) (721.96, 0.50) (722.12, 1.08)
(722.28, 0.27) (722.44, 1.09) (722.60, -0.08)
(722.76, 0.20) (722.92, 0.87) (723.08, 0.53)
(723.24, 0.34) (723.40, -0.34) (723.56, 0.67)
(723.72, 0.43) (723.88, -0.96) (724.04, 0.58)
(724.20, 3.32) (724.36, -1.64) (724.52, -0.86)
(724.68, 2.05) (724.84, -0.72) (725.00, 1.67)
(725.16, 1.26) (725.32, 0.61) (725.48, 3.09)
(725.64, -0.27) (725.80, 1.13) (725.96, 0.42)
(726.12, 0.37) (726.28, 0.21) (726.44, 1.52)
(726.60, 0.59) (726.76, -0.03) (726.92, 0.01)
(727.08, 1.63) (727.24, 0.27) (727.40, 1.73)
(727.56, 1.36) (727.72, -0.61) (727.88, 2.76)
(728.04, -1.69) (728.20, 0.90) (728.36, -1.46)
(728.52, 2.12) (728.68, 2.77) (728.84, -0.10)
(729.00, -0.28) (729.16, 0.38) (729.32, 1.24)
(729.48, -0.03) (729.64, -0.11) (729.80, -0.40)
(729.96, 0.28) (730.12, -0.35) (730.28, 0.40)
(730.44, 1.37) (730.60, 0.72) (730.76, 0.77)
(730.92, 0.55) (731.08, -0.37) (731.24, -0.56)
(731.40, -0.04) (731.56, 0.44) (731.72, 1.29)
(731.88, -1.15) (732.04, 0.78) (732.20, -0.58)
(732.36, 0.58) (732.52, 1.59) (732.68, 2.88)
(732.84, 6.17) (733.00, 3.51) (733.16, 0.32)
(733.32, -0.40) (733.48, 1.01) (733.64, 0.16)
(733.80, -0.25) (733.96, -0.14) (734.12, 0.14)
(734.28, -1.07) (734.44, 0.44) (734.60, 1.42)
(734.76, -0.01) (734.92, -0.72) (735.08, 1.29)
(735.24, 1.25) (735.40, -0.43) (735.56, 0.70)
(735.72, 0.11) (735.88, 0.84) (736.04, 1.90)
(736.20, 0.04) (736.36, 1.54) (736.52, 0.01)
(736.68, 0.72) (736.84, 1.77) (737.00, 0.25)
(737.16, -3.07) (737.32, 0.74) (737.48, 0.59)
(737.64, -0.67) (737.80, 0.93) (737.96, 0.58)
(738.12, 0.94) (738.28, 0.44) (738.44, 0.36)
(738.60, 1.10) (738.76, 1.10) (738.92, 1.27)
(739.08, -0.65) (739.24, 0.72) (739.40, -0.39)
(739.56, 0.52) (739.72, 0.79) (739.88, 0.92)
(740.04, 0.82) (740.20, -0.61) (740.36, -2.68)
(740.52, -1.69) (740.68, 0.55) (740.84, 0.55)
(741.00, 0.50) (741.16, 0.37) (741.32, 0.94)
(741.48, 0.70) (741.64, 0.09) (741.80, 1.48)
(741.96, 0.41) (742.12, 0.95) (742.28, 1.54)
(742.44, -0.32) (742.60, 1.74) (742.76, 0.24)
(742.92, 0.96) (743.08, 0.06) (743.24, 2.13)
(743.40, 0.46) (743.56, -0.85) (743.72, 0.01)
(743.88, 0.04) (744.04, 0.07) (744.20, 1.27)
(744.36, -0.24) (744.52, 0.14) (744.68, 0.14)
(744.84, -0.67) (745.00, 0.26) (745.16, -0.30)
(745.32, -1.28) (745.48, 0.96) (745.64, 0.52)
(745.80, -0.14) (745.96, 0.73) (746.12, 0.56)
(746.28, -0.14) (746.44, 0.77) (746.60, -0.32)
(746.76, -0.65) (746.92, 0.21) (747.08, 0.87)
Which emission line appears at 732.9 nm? H-gamma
